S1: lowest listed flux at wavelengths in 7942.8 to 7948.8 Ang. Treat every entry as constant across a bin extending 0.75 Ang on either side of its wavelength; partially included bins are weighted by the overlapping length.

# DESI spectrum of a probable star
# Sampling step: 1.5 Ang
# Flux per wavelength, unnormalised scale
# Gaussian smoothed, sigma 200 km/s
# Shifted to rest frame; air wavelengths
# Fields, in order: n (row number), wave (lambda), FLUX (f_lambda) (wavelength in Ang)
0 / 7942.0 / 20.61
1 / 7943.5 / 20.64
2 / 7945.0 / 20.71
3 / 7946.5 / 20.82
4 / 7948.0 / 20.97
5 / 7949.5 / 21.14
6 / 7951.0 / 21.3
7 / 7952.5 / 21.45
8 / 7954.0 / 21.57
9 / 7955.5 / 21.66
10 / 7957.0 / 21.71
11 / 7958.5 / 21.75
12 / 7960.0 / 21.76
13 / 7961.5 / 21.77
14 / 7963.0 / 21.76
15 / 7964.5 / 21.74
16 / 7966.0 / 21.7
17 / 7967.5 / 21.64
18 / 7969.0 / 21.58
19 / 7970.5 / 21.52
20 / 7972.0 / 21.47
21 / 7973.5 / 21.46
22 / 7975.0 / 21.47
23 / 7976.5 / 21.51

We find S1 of 20.64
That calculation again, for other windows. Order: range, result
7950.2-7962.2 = 21.3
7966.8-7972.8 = 21.47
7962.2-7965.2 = 21.74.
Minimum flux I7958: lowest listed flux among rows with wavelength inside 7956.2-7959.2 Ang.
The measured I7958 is 21.71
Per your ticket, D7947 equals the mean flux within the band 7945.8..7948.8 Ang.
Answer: 20.9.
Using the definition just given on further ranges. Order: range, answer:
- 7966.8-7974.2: 21.5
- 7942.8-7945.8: 20.7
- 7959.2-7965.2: 21.8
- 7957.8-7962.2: 21.8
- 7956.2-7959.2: 21.7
